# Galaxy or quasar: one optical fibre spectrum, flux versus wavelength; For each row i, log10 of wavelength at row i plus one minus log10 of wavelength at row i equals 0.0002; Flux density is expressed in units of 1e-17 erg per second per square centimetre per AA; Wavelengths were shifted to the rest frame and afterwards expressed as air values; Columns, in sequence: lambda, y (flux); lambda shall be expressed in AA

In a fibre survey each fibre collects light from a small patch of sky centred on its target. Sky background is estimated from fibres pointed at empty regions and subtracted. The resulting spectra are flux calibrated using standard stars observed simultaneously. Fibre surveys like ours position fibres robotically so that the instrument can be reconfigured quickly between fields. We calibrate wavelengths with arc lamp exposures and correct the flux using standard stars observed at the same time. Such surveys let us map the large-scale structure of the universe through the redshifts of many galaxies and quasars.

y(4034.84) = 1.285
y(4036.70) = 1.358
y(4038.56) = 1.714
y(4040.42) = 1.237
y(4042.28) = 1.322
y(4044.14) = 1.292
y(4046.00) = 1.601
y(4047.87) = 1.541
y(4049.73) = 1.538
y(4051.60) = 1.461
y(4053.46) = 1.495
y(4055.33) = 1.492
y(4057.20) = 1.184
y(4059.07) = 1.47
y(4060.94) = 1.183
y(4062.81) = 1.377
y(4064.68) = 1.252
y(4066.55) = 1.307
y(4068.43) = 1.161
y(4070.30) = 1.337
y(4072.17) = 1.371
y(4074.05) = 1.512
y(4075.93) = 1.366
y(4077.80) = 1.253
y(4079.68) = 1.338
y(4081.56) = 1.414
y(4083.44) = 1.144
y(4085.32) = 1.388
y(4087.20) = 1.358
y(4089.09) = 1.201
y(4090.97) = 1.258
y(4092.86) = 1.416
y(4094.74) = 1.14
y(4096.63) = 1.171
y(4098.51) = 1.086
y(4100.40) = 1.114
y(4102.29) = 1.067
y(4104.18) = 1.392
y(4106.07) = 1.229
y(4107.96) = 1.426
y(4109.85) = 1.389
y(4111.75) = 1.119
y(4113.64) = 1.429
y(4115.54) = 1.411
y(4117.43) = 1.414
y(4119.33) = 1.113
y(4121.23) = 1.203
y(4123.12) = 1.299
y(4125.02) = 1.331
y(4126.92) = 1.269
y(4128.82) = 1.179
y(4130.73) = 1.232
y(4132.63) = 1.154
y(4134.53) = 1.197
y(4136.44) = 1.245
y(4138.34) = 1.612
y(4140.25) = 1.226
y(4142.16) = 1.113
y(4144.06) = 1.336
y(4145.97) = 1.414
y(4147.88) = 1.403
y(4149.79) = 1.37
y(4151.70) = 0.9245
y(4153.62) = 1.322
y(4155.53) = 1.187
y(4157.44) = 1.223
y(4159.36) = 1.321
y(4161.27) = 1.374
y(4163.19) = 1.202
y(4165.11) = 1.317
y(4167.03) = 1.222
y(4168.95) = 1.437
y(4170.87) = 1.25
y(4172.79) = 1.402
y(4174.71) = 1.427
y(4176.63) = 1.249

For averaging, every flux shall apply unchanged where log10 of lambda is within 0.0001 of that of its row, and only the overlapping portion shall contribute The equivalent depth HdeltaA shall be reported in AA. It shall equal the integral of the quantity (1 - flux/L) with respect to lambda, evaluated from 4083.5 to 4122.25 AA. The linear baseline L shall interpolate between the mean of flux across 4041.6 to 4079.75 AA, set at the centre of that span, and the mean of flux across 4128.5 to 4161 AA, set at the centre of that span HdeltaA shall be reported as 1.66 AA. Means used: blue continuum 1.38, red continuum 1.27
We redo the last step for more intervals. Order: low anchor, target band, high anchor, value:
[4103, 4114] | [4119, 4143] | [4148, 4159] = 0.5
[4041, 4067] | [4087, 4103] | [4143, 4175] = 1.9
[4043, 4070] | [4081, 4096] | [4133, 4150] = 0.8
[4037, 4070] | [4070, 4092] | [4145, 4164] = 0.5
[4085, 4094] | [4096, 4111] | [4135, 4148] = 1.0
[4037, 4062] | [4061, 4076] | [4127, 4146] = 0.7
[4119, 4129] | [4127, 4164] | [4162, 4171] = 0.1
